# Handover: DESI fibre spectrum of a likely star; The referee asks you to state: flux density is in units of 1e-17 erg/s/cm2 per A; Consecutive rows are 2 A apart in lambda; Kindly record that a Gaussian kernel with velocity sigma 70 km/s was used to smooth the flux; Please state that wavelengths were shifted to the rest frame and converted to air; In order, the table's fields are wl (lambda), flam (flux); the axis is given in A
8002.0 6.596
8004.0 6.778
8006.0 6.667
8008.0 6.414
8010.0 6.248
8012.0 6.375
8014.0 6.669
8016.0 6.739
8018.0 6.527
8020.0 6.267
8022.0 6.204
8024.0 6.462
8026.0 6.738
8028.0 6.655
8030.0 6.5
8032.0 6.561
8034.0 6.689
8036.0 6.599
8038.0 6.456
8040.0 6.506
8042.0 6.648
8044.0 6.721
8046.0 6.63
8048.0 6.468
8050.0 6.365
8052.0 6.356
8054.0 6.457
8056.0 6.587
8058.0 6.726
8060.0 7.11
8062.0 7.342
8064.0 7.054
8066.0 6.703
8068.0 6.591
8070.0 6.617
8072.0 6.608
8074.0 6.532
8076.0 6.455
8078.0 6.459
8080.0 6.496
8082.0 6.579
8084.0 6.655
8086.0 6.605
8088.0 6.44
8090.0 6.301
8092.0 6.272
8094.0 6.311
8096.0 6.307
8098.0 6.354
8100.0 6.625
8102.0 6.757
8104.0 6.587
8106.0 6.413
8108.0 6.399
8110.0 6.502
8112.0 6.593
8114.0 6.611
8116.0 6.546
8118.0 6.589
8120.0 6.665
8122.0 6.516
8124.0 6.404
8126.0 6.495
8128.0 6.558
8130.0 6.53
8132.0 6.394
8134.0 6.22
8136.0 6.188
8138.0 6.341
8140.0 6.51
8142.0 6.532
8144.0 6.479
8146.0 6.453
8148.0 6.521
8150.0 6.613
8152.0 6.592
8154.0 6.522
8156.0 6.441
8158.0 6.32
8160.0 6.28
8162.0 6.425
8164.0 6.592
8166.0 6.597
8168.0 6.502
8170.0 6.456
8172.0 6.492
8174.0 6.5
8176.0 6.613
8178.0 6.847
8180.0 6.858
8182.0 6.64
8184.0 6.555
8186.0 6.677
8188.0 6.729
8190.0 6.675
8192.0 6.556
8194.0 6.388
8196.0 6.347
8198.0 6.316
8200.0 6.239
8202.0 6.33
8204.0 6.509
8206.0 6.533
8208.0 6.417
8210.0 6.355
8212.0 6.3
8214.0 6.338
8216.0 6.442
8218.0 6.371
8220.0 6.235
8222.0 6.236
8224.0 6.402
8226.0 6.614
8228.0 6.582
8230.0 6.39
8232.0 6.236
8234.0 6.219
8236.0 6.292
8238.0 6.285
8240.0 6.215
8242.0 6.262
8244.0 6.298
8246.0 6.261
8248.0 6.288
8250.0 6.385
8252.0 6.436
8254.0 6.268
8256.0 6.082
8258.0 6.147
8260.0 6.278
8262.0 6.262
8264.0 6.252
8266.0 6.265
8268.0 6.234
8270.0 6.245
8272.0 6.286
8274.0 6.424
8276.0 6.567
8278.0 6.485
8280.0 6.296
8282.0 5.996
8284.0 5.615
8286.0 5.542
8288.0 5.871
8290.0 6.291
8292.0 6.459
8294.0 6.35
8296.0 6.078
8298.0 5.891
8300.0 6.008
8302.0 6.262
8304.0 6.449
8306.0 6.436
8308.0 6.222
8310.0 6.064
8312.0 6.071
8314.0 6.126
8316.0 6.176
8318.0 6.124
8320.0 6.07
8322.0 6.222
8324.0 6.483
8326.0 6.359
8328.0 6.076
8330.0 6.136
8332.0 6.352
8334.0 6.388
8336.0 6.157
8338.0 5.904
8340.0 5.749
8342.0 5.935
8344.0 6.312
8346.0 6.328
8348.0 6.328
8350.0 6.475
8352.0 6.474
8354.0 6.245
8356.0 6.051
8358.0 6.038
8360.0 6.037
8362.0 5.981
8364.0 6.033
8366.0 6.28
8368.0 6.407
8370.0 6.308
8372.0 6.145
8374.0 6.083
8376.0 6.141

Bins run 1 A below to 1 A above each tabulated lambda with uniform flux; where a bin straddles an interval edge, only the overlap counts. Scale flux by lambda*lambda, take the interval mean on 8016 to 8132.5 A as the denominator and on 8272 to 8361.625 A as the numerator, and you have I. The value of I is 1.0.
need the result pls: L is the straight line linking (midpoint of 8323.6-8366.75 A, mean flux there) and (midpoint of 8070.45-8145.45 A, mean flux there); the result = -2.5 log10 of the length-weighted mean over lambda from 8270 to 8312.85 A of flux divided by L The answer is 0.01 mag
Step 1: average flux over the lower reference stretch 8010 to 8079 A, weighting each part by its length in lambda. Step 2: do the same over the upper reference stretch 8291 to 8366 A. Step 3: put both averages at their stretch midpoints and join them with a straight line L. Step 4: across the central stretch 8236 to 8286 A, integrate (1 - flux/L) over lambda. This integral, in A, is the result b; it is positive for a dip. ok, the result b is 0.33 A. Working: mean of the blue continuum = 6.59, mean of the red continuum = 6.19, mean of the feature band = 6.24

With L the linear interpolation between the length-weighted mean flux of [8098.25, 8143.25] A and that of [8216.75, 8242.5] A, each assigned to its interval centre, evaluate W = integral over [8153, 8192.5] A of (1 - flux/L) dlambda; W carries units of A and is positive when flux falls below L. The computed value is -0.9 A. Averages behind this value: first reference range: 6.5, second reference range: 6.34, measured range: 6.56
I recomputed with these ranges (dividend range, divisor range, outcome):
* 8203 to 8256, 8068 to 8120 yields 1.01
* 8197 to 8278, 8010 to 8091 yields 1.01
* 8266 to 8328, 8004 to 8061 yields 1.01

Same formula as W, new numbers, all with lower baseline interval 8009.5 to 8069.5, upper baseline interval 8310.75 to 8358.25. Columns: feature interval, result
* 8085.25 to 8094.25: 0.2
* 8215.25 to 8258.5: 0.1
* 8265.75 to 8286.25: 0.2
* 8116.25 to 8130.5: -0.1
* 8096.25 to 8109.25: 0.0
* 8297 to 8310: 0.1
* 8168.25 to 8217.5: -0.9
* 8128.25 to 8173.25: -0.1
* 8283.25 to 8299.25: 0.6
